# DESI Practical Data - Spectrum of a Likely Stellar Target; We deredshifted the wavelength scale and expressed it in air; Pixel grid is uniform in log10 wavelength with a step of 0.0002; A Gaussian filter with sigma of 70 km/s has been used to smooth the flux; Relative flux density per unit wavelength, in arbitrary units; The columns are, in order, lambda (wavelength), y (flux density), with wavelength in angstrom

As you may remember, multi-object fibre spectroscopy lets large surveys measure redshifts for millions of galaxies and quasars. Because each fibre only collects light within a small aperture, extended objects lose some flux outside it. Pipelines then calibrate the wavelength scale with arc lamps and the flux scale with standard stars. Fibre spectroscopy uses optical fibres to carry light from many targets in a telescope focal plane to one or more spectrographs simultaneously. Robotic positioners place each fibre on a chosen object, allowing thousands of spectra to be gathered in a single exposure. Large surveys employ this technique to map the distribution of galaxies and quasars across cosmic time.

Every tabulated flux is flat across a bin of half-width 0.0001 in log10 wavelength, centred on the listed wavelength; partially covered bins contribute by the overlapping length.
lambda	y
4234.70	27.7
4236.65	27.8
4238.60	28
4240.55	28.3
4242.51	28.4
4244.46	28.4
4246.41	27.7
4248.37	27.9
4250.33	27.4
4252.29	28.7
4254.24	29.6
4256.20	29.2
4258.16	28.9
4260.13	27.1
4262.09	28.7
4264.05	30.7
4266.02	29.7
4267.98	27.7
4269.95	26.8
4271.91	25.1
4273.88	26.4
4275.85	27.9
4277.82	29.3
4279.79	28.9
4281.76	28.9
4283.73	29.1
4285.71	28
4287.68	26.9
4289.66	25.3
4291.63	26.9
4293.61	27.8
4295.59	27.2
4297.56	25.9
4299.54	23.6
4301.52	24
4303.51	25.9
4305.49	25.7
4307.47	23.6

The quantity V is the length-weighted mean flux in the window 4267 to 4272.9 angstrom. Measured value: 26.5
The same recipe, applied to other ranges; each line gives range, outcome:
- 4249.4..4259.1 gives 28.8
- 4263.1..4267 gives 30.2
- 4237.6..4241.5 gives 28.2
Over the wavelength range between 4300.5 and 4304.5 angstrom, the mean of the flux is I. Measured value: 24.9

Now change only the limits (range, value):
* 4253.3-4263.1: 28.7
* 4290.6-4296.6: 27.3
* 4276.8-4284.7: 29.1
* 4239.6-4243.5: 28.3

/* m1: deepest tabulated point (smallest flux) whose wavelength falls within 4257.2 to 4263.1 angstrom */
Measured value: 27.1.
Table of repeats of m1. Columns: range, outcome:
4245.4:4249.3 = 27.7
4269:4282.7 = 25.1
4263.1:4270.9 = 26.8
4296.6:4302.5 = 23.6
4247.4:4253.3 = 27.4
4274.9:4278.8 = 27.9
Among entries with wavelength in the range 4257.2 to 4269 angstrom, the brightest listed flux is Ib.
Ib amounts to 30.7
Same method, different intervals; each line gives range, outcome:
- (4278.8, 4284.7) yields 29.1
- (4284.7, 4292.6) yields 28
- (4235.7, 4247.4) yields 28.4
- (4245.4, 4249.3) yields 27.9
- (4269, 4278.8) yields 29.3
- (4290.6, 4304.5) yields 27.8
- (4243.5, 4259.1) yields 29.6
